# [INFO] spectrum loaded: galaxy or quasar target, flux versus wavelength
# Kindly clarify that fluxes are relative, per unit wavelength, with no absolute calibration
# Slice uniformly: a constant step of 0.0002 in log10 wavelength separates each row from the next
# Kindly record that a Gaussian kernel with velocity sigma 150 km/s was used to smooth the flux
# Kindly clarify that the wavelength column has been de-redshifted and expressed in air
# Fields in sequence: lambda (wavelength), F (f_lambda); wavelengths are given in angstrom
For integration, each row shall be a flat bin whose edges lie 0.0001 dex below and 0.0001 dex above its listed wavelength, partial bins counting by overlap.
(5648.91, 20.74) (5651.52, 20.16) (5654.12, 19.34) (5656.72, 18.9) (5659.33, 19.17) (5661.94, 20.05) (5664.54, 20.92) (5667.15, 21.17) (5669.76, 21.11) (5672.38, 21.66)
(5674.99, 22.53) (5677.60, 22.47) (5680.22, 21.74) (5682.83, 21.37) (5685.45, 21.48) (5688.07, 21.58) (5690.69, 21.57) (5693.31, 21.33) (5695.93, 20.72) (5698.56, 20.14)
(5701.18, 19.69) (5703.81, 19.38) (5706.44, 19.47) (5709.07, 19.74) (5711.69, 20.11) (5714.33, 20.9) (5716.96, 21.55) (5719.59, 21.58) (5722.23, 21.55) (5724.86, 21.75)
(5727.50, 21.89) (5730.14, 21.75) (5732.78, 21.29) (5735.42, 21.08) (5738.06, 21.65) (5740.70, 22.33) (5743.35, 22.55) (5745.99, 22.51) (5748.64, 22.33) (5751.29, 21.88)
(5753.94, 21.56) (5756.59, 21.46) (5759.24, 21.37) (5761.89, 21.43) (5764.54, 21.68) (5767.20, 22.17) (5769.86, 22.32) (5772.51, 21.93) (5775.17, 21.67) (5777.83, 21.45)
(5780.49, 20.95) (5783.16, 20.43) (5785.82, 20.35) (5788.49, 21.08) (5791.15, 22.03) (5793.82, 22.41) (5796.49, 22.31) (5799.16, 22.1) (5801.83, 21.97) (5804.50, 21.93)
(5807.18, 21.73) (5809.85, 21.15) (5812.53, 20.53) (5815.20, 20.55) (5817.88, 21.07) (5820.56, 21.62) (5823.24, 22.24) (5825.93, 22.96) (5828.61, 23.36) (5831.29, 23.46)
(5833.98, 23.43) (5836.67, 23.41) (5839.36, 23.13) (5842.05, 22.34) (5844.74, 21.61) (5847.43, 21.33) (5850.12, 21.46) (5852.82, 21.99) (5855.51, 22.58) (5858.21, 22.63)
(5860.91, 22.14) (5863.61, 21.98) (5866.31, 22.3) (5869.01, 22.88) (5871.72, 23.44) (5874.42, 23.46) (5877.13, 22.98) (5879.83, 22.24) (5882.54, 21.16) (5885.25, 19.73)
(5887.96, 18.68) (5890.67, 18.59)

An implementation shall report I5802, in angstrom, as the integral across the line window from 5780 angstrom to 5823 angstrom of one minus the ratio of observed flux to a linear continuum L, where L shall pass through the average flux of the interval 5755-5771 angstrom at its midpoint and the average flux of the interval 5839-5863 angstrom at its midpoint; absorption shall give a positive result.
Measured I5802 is 0.9 angstrom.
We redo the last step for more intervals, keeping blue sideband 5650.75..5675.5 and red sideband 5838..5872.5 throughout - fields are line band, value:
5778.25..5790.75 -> 0.43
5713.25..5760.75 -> -1.29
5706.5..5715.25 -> 0.33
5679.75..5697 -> -0.59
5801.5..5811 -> 0.06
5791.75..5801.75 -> -0.23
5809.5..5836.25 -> -0.18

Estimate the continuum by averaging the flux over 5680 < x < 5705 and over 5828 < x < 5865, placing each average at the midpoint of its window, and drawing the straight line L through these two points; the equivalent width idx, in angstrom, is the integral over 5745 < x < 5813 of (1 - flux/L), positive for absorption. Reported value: 0.4 angstrom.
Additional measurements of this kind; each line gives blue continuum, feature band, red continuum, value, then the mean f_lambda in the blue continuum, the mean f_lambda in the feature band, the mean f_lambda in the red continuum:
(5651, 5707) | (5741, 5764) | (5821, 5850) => -0.3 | 20.8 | 21.9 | 22.6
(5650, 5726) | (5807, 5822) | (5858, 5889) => 0.4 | 20.8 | 21.1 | 22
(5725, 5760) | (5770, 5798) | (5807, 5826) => 0.1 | 21.8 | 21.5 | 21.4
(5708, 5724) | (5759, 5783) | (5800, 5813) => -0.3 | 21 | 21.6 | 21.5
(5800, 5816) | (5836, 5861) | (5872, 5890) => -1.0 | 21.4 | 22.2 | 21.4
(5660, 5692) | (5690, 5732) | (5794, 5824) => 1.3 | 21.4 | 20.8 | 21.6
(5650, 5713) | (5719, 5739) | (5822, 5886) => -0.4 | 20.7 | 21.6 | 22.5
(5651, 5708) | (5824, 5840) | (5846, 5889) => -1.1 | 20.7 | 23.2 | 22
